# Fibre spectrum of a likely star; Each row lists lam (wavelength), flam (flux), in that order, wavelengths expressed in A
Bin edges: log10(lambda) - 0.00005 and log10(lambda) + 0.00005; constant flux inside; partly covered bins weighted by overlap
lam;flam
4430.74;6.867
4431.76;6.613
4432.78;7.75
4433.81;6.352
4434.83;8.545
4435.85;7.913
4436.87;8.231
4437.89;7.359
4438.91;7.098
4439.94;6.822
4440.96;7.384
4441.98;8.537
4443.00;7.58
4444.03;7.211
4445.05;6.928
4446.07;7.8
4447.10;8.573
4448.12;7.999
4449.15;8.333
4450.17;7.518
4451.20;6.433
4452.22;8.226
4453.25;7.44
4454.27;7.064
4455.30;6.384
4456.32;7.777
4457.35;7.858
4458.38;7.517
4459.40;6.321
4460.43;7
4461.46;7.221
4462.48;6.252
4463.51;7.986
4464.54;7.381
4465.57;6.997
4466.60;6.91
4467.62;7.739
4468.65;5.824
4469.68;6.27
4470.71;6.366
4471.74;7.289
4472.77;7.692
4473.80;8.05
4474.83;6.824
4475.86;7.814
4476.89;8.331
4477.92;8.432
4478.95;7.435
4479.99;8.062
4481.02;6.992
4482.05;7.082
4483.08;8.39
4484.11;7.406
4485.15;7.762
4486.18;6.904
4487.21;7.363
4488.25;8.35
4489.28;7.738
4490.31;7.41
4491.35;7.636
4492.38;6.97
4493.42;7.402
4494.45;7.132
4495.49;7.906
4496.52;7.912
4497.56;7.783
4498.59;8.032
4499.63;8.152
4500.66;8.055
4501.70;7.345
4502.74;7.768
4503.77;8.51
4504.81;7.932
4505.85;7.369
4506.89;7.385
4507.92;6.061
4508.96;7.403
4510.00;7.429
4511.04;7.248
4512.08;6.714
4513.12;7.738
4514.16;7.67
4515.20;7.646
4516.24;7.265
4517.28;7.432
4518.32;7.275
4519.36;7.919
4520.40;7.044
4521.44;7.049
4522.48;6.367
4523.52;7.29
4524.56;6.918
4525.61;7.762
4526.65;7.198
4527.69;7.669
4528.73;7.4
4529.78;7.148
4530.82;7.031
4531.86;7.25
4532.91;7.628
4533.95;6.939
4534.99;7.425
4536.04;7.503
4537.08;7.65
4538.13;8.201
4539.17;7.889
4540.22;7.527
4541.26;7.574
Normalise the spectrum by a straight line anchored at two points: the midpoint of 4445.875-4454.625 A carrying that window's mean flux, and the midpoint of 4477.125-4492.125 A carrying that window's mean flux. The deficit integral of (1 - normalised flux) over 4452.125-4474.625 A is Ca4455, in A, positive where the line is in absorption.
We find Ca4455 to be 1.6 A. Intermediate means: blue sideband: 7.72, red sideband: 7.64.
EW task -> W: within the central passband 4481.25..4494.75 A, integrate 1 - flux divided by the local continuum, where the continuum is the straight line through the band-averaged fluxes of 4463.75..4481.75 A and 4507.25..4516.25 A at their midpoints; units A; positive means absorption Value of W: -0.4 A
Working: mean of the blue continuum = 7.33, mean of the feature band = 7.5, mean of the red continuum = 7.24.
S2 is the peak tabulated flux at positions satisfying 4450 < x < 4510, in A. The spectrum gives 8.51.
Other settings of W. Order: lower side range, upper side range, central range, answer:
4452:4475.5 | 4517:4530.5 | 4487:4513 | -1.27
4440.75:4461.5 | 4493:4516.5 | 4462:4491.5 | 0.48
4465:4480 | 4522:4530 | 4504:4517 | -0.18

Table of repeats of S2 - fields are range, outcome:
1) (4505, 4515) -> 7.738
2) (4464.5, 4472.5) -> 7.739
